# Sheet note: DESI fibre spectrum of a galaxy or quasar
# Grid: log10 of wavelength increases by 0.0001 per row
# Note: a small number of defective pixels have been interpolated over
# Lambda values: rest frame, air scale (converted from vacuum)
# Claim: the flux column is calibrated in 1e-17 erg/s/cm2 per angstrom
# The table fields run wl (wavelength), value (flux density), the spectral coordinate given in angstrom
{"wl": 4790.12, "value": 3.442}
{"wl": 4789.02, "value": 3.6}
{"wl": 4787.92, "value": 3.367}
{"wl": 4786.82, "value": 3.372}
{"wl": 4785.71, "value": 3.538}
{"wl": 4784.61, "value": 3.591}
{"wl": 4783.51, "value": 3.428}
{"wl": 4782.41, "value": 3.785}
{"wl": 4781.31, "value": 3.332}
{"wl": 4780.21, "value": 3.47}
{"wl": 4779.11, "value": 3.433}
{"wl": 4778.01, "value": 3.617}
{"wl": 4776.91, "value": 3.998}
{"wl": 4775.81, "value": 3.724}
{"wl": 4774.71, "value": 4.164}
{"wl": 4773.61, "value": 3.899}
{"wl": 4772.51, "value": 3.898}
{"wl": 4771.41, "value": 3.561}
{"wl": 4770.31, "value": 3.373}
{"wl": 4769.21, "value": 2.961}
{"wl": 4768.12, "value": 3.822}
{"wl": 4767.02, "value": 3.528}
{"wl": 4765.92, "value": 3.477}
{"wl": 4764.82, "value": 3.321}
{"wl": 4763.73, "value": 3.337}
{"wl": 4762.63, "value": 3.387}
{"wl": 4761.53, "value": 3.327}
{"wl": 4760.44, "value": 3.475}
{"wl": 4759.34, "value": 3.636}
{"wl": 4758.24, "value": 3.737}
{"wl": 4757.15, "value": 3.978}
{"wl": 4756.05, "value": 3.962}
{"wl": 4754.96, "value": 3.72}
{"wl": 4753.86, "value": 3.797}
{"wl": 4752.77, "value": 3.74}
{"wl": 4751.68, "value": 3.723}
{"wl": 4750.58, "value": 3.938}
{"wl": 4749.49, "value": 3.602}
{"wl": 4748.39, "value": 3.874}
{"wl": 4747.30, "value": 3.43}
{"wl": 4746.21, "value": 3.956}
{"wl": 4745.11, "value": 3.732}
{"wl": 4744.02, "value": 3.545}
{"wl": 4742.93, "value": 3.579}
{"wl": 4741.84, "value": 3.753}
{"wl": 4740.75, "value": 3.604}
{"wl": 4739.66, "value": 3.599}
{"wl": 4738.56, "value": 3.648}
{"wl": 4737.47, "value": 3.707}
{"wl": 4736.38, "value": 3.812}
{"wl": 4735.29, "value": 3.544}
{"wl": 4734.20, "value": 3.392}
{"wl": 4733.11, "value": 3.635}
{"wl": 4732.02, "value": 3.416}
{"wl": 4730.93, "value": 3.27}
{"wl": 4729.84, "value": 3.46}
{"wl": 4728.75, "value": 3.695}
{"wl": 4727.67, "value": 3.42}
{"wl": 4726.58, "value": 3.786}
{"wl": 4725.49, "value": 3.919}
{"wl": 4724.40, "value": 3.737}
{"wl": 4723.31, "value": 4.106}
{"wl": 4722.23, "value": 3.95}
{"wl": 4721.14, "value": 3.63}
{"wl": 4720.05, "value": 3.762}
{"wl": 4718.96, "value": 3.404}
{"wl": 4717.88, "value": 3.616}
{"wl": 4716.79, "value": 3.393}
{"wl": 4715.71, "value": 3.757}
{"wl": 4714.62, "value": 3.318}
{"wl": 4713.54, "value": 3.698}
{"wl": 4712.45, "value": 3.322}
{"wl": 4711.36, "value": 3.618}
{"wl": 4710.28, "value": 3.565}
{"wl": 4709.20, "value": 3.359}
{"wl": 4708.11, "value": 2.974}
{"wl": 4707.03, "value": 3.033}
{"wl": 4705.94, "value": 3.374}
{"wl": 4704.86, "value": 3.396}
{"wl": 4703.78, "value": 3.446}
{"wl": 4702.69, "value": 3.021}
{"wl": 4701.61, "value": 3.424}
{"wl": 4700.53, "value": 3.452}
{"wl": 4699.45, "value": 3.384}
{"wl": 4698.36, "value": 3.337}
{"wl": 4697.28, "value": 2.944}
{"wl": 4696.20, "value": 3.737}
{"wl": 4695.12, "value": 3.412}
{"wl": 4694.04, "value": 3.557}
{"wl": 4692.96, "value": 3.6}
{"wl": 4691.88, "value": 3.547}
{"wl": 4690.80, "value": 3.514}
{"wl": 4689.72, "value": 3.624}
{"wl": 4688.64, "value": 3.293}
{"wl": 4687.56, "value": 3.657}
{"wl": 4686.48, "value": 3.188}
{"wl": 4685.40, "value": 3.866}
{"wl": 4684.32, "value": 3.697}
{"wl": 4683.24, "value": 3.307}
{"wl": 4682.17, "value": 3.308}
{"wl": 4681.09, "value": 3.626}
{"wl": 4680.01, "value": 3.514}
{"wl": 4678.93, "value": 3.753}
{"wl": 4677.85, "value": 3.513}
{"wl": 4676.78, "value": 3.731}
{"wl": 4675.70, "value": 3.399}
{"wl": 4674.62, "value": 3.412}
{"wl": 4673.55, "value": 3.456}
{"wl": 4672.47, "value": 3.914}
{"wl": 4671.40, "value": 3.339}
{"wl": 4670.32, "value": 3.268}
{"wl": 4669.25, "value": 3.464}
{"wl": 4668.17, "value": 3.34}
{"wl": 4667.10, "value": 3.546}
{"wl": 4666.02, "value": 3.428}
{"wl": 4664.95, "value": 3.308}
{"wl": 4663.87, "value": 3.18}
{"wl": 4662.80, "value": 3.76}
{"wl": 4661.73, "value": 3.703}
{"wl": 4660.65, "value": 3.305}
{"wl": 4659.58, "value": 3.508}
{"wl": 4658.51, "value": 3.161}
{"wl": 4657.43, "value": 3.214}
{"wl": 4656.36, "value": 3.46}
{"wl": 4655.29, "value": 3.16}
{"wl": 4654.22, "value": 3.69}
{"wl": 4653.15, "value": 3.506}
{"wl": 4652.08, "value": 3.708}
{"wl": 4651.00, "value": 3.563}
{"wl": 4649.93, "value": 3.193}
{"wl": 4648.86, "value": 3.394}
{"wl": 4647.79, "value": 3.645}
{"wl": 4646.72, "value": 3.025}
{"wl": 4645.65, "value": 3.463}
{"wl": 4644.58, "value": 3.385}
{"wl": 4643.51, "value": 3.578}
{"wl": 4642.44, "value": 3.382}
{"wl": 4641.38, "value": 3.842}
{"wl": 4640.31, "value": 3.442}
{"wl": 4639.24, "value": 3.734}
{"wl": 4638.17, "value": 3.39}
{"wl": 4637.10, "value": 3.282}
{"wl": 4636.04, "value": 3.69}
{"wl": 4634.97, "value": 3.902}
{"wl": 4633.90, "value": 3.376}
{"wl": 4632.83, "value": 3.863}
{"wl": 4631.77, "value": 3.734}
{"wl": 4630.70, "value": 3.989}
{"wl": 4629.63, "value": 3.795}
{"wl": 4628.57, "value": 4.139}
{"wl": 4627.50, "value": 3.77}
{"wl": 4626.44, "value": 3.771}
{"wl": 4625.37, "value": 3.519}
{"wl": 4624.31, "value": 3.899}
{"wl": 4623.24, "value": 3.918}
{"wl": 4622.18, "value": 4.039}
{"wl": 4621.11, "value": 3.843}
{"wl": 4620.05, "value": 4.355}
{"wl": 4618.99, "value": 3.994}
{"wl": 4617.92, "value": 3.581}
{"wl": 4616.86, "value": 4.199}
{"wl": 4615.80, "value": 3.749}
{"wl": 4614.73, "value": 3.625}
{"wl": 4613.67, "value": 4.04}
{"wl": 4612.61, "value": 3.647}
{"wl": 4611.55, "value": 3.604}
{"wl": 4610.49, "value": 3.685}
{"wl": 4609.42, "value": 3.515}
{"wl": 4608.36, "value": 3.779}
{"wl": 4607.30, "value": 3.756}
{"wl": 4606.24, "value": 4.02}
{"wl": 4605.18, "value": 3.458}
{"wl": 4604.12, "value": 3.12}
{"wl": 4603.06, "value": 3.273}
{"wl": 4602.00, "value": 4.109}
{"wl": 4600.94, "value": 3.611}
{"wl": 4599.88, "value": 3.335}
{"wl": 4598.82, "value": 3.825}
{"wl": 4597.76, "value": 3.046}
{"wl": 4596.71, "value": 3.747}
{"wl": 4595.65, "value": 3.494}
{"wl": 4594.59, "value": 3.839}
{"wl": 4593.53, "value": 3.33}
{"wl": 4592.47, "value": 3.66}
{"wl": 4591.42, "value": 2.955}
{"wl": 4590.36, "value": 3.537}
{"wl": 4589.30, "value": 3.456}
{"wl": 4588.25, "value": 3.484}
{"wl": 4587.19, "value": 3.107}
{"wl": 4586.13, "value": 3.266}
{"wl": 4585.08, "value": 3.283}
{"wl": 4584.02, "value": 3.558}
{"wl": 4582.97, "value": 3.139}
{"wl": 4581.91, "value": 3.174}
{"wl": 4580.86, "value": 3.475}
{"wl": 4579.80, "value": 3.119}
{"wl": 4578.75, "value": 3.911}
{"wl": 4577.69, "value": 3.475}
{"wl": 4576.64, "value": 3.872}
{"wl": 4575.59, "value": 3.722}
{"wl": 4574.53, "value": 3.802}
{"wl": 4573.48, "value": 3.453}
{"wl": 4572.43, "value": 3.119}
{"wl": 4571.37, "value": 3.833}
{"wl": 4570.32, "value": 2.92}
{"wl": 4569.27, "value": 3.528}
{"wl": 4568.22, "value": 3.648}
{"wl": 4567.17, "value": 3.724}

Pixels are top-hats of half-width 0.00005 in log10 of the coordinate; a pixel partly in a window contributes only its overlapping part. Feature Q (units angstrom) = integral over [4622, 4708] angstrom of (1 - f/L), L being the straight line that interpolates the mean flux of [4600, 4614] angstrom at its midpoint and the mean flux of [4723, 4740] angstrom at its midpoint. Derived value 3.0 angstrom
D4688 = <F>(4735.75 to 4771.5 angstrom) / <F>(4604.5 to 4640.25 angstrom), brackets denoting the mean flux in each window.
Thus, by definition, 1.0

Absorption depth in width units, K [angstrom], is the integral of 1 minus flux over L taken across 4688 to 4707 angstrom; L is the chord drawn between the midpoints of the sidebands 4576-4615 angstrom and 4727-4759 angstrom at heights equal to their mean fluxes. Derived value 1.1 angstrom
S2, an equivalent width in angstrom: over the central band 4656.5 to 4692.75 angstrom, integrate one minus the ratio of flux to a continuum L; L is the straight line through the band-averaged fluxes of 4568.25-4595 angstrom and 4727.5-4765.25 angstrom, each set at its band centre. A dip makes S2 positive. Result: 0.7 angstrom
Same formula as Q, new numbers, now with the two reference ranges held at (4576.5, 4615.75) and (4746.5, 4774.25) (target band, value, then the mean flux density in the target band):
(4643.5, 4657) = 0.45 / 3.44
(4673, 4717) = 1.61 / 3.45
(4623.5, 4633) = -0.78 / 3.83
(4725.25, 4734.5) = 0.15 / 3.55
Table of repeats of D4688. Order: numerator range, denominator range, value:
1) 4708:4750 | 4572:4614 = 1.03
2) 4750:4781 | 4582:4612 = 1.04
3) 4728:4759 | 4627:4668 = 1.04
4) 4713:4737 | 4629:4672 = 1.04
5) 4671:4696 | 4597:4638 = 0.95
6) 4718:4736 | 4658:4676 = 1.06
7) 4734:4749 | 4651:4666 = 1.06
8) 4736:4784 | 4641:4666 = 1.06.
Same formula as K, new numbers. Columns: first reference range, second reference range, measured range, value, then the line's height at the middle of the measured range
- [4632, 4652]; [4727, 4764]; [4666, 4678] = 0.2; 3.55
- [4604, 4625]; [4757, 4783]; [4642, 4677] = 2.8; 3.74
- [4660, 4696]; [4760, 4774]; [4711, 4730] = -0.8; 3.49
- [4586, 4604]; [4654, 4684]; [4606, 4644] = -3.2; 3.46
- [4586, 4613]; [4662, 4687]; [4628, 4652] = -0.5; 3.51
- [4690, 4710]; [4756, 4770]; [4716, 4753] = -2.2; 3.45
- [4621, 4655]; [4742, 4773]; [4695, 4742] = 1.4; 3.63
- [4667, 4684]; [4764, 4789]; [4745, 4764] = -0.7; 3.56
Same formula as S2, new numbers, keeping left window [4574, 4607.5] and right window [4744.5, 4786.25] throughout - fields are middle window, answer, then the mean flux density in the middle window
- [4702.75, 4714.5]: 0.8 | 3.36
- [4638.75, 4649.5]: 0.2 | 3.49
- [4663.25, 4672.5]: 0.4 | 3.4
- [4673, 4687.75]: 0.2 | 3.53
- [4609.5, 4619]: -0.7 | 3.76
